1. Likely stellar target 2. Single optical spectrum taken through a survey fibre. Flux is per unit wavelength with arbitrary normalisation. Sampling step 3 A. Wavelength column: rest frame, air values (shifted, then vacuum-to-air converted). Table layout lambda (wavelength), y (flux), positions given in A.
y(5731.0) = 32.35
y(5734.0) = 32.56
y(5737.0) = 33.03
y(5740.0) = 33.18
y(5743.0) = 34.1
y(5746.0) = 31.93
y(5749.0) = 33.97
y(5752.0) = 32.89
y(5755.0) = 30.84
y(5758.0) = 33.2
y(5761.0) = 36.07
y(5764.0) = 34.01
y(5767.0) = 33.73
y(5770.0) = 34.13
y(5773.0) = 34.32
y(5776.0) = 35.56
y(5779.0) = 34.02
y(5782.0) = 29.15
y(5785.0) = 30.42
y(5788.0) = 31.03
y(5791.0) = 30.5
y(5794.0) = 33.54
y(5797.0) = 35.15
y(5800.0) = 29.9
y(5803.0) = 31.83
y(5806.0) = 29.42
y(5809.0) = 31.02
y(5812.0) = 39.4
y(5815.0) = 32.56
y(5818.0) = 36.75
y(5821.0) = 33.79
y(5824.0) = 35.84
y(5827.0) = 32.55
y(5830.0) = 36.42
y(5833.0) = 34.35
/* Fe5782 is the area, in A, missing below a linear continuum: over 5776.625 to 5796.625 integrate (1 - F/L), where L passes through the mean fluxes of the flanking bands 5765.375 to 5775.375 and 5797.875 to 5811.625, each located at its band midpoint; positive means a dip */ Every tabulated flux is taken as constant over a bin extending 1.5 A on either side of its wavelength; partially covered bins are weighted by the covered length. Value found 0.6 A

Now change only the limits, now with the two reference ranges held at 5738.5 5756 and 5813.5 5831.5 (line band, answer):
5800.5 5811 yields 1.0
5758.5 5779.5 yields -0.7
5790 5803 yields 0.7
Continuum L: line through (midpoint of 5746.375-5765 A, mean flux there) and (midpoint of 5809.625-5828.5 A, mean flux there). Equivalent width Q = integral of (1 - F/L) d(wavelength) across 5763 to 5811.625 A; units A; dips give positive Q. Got 2.4 A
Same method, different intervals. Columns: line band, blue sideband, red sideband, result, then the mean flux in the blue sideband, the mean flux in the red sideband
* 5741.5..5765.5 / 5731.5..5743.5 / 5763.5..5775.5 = 0.18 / 33.1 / 34.2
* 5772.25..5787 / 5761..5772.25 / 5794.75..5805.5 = 0.39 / 34.3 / 32.1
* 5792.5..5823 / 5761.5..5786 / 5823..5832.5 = 0.81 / 33.3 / 34.8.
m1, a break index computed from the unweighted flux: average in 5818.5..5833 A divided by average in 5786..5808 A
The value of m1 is 1.1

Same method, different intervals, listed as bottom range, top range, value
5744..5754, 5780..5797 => 0.95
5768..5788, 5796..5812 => 0.98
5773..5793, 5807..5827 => 1.08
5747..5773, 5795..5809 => 0.94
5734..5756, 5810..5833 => 1.07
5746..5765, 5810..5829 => 1.05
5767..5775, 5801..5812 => 0.93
